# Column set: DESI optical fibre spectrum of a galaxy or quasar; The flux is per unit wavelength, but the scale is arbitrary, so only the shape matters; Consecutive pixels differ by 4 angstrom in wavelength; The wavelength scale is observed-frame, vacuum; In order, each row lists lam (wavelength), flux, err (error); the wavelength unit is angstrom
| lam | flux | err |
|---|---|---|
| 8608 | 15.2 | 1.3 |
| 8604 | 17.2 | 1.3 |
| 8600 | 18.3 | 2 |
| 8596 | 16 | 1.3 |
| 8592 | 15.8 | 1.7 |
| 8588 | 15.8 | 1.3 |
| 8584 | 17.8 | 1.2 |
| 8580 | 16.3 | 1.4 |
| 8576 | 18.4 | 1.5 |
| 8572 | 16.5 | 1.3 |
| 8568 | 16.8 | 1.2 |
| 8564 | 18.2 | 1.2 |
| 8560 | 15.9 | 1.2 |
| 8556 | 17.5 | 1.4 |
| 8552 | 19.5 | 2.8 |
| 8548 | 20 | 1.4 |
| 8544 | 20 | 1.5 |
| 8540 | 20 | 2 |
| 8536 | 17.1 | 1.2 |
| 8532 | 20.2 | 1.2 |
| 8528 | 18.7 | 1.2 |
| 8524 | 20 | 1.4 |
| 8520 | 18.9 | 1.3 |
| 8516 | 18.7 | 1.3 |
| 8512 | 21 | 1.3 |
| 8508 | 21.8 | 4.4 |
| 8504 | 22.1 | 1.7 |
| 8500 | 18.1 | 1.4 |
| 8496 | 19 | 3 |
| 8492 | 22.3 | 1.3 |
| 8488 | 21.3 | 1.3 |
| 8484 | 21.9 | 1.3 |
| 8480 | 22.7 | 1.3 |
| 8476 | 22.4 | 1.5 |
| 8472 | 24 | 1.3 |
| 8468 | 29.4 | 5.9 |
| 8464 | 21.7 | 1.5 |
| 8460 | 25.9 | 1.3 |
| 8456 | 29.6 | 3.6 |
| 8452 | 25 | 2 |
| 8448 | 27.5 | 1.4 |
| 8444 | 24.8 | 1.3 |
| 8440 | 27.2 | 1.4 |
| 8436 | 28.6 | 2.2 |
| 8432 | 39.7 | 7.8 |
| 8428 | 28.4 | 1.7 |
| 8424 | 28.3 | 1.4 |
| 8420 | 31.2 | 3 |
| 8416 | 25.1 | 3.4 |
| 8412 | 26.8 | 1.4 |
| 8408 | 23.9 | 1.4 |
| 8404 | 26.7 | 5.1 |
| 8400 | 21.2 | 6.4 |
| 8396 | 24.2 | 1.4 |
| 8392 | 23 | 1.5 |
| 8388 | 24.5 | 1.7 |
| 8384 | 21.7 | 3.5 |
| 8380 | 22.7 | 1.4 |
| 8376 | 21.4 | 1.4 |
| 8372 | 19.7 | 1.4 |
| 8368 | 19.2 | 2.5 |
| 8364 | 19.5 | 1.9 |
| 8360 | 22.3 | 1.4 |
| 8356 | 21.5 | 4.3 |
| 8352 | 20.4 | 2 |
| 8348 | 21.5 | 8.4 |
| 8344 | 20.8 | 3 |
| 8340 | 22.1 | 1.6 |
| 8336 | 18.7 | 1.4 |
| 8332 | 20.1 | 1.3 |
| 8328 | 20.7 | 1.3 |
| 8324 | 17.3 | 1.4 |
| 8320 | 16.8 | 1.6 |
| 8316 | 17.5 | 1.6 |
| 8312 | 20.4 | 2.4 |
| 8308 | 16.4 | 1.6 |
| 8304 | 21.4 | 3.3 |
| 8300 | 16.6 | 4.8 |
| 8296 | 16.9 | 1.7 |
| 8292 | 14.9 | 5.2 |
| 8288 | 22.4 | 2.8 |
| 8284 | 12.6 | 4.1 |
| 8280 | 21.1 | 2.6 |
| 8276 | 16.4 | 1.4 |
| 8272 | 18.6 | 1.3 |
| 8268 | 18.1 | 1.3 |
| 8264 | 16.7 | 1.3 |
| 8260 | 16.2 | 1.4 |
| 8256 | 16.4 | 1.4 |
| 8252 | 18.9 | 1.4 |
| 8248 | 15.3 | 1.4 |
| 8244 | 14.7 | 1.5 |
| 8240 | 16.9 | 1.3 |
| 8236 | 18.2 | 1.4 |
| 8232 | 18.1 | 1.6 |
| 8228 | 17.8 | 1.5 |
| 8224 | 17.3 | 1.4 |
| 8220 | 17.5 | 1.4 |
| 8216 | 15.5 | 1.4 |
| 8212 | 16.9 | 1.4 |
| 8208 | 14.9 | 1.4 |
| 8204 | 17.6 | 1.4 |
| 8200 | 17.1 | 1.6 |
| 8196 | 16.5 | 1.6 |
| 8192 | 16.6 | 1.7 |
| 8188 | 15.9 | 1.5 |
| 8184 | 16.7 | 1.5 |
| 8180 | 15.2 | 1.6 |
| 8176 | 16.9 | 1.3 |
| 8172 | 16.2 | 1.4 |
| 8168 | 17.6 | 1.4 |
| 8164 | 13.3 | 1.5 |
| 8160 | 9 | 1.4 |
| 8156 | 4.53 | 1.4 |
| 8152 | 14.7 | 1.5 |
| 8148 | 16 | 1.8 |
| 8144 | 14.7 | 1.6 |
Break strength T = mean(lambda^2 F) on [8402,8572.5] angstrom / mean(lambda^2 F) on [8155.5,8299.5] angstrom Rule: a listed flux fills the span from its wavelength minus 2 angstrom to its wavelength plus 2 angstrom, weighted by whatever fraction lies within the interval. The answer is 1.5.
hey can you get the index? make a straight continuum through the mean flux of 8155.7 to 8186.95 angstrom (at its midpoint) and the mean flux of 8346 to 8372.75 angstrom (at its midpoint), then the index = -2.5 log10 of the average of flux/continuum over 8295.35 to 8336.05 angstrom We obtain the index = 0.04 mag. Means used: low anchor 14.2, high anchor 20.6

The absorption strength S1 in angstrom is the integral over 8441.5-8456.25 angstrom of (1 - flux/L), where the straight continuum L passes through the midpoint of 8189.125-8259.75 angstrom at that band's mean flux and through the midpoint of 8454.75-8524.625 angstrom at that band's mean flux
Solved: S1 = -3.44 angstrom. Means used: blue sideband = 16.8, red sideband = 22.2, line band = 26.4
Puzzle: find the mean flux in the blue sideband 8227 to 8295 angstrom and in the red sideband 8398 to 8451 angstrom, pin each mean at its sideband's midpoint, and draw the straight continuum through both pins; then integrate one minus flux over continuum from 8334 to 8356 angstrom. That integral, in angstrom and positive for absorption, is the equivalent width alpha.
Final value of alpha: 1.7 angstrom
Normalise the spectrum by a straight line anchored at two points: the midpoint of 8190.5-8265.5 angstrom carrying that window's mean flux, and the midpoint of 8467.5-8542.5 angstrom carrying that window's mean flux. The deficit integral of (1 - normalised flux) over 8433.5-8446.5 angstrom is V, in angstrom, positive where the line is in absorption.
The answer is -4.9 angstrom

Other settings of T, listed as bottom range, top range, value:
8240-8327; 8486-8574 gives 1.17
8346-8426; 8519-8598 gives 0.80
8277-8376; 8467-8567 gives 1.10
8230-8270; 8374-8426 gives 1.51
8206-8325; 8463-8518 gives 1.34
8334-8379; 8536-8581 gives 0.92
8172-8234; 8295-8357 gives 1.19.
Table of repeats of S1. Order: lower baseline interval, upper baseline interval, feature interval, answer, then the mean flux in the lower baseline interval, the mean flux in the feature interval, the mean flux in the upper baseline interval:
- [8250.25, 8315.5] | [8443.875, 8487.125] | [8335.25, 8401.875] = -1.2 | 17.7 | 21.5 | 24.9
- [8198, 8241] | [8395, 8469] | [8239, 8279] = 4.3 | 17.1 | 16.9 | 27.1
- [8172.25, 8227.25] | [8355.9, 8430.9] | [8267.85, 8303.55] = 3.9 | 16.5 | 17.6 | 24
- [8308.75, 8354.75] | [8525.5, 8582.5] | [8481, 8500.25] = -2.3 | 19.6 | 20.9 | 18.2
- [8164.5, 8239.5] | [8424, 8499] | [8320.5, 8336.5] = 1.6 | 16.7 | 19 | 25.6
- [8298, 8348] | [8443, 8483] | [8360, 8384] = 0.6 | 19.2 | 20.8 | 25.2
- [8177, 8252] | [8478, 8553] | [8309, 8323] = -0.1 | 16.7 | 18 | 20.2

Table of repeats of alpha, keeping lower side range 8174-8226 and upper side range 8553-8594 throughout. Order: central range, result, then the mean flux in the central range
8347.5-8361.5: -3.9 angstrom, 21.4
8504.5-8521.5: -3.4 angstrom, 20.3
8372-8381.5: -2.7 angstrom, 21.5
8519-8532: -1.9 angstrom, 19.4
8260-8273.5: -0.8 angstrom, 17.5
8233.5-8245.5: -0.1 angstrom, 16.7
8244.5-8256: -0.1 angstrom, 16.7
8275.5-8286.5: -0.3 angstrom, 17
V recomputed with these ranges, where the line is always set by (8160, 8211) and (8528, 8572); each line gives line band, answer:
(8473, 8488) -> -3.6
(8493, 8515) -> -2.8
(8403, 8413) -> -4.7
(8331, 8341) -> -1.9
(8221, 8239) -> -1.7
